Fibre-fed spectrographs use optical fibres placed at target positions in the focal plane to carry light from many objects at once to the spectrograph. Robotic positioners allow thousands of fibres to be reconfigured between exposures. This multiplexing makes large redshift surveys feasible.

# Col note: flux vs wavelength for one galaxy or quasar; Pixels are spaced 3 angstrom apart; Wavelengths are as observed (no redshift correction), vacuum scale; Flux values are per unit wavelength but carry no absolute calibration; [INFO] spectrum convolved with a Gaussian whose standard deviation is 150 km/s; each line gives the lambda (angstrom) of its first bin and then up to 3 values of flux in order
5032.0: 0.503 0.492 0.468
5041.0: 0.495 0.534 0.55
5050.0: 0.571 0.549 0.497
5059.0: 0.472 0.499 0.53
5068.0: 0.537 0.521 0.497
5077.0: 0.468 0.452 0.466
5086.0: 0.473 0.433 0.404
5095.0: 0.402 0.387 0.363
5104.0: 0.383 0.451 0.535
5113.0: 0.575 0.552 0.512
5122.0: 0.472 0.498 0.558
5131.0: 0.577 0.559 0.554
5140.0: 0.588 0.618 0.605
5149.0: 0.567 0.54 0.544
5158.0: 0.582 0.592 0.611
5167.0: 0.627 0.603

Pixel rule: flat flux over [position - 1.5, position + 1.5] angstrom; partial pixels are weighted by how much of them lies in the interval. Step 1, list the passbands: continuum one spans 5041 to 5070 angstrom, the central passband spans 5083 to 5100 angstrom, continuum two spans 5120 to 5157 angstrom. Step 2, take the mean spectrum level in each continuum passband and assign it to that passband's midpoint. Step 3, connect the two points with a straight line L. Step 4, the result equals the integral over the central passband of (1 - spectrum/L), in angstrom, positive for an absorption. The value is 3.7 angstrom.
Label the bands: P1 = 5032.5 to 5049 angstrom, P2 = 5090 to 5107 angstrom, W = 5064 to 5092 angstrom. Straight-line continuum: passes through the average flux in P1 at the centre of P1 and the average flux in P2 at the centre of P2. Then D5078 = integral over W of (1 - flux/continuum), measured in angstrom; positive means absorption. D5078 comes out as -2.9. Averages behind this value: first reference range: 0.509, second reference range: 0.395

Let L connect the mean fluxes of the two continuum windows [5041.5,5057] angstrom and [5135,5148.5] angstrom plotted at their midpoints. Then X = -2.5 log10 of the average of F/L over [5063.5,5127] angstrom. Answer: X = 0.19 mag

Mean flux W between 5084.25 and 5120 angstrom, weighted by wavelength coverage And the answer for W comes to 0.455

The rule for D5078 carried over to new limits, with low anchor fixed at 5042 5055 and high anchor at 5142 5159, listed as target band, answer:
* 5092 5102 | 3.07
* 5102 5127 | 3.06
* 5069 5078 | 0.88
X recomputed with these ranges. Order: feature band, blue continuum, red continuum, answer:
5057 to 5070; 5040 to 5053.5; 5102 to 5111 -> 0.01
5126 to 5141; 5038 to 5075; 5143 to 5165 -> 0.00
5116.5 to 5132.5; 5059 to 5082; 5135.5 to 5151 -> 0.07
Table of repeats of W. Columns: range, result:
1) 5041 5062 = 0.524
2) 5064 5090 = 0.487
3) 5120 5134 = 0.529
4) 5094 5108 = 0.395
